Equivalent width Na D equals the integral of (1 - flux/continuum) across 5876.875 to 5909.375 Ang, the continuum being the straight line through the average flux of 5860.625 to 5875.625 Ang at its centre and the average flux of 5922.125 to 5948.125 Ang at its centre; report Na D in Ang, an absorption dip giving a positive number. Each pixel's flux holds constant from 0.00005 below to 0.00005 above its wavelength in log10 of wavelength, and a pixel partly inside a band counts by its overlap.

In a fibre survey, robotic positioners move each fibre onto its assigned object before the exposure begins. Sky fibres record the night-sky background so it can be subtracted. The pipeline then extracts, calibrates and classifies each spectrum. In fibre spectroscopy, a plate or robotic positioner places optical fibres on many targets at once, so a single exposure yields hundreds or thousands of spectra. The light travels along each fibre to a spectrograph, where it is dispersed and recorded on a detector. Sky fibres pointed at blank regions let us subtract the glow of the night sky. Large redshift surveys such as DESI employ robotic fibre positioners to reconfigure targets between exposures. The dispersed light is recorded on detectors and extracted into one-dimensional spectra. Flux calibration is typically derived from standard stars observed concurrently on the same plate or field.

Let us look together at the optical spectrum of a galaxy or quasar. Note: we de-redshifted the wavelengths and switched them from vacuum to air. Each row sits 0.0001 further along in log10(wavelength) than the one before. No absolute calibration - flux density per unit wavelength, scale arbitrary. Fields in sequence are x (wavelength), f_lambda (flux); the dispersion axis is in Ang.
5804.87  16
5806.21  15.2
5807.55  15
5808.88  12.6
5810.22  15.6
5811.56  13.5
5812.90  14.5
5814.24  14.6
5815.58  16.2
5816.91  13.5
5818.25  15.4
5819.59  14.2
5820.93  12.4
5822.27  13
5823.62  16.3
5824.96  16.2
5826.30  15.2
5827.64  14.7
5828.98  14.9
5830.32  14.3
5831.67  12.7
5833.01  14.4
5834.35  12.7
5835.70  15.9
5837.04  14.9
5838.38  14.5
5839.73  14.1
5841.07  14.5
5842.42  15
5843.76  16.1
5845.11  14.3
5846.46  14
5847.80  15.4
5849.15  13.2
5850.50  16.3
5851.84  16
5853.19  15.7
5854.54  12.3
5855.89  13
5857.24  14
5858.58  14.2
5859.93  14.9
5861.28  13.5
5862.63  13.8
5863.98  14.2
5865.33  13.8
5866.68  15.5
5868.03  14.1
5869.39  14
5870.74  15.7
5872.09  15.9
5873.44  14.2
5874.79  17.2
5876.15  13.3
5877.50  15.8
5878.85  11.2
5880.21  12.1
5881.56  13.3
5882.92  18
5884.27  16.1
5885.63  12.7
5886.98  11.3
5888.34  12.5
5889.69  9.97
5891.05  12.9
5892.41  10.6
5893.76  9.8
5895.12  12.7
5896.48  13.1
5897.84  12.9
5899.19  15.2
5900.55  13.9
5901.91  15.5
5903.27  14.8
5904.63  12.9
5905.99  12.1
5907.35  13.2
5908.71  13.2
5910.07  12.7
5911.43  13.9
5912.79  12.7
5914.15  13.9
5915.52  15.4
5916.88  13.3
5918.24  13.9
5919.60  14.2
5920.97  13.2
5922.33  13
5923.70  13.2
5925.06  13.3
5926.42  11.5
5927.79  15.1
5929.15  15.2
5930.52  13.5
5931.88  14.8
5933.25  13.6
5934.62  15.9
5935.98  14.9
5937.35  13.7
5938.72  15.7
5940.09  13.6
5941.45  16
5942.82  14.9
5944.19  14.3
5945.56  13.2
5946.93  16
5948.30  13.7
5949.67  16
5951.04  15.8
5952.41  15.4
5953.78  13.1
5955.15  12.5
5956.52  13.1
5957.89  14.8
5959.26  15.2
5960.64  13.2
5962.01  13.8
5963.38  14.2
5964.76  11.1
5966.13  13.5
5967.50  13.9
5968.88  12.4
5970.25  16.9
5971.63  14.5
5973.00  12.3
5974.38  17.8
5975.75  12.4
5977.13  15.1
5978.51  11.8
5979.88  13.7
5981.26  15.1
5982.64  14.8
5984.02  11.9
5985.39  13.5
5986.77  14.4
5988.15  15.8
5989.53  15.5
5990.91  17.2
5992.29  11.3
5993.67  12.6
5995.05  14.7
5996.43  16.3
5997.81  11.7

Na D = 3.1 Ang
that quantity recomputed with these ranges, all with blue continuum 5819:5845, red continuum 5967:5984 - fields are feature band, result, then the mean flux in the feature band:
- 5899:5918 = 0.8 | 13.7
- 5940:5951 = -0.5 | 14.8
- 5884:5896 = 2.0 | 11.9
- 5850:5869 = 0.1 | 14.4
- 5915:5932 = 0.6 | 13.8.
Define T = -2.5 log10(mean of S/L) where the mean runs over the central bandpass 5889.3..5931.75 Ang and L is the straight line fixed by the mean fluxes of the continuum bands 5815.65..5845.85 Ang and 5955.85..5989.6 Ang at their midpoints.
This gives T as 0.07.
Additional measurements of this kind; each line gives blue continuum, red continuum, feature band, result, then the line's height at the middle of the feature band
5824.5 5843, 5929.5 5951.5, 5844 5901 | 0.06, 14.6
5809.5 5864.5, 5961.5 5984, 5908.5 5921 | 0.04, 14.1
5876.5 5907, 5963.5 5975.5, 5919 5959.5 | -0.05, 13.7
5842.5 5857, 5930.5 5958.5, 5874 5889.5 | 0.06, 14.6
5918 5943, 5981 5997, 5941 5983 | 0.01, 14.3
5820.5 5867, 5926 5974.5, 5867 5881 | 0.00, 14.4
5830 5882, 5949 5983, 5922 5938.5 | 0.01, 14.2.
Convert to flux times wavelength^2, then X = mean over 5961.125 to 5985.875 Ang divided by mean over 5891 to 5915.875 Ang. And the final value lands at 1.07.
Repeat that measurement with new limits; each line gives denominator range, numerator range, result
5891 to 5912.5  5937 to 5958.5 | 1.13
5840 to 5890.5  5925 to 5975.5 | 1.03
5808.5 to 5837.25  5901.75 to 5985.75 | 1.01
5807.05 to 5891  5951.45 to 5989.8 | 1.02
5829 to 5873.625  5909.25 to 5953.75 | 1.01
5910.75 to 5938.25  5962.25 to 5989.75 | 1.02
